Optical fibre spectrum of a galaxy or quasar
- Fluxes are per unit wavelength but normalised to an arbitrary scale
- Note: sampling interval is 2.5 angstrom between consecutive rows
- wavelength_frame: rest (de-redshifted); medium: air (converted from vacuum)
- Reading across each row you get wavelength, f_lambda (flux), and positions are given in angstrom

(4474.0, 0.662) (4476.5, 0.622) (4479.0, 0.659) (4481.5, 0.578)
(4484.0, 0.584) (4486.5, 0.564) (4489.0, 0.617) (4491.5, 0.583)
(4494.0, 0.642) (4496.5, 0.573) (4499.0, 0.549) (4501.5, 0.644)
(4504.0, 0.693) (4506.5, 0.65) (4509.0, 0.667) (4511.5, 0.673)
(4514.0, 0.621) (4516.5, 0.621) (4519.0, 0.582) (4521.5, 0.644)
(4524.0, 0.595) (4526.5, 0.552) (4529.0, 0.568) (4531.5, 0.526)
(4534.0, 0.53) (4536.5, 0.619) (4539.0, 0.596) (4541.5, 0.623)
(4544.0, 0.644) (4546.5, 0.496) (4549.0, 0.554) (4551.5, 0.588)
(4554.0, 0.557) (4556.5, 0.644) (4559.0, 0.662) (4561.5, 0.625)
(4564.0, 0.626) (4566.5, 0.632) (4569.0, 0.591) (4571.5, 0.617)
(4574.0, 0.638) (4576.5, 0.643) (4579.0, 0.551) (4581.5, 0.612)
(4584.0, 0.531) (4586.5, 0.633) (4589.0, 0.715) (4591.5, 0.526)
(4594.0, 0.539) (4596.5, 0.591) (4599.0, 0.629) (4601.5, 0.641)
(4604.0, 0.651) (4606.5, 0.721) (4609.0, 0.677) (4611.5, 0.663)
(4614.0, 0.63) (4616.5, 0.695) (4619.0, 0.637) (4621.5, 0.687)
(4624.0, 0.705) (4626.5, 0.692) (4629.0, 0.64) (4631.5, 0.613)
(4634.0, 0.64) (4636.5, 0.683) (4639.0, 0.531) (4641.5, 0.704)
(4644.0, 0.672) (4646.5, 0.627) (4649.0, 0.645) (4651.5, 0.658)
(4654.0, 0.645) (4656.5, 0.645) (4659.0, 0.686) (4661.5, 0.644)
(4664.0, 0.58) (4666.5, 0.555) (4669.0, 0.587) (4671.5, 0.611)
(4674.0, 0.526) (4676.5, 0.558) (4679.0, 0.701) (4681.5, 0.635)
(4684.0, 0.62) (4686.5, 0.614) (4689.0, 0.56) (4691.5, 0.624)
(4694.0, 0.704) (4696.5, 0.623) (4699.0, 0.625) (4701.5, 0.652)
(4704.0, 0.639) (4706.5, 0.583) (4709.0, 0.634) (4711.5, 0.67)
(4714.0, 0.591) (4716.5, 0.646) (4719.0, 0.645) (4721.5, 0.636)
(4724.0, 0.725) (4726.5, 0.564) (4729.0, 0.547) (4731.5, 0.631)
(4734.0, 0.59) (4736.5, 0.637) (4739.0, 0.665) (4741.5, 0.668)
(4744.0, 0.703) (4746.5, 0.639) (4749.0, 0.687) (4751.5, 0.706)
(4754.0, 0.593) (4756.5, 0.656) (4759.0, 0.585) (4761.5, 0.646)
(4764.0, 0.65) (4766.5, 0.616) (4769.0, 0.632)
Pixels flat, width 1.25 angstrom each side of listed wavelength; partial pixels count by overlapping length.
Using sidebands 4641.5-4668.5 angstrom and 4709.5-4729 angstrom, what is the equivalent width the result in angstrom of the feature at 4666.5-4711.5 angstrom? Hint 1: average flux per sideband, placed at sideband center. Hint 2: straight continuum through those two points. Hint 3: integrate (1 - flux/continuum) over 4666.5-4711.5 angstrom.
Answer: 1.3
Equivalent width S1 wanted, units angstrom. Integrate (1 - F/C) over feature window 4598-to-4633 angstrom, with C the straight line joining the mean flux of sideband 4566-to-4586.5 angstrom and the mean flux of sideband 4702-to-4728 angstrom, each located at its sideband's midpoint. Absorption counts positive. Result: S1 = -2.96 angstrom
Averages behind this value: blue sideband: 0.603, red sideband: 0.633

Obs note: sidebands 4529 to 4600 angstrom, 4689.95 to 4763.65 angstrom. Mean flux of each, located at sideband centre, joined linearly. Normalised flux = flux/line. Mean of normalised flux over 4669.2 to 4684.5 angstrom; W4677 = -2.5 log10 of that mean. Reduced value 0.034 mag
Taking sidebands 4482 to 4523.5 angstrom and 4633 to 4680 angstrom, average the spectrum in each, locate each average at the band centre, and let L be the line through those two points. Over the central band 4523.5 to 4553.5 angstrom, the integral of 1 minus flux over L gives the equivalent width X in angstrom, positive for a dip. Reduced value 2.3 angstrom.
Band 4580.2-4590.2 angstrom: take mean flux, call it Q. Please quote 0.622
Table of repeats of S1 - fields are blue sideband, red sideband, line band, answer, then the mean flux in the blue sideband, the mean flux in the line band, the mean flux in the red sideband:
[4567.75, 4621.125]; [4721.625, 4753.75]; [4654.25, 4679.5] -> 1.10 angstrom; 0.626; 0.608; 0.645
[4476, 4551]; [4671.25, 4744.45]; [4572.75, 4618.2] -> -1.08 angstrom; 0.602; 0.627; 0.627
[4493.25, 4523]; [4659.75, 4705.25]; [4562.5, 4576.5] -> 0.03 angstrom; 0.629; 0.623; 0.615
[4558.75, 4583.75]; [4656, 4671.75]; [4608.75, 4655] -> -3.02 angstrom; 0.614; 0.655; 0.614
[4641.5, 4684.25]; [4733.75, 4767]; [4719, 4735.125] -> 0.61 angstrom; 0.626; 0.618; 0.648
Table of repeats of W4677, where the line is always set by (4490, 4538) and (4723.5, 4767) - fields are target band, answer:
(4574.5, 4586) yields 0.04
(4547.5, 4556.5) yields 0.07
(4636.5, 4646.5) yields -0.03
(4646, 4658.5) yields -0.04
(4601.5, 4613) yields -0.09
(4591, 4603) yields 0.05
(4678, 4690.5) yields 0.01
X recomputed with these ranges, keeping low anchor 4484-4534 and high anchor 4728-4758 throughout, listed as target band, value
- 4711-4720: 0.06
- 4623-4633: -0.57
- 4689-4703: -0.04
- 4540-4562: 0.52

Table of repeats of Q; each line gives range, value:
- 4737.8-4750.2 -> 0.672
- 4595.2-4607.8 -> 0.646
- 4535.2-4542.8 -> 0.612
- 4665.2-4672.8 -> 0.584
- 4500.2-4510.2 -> 0.663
